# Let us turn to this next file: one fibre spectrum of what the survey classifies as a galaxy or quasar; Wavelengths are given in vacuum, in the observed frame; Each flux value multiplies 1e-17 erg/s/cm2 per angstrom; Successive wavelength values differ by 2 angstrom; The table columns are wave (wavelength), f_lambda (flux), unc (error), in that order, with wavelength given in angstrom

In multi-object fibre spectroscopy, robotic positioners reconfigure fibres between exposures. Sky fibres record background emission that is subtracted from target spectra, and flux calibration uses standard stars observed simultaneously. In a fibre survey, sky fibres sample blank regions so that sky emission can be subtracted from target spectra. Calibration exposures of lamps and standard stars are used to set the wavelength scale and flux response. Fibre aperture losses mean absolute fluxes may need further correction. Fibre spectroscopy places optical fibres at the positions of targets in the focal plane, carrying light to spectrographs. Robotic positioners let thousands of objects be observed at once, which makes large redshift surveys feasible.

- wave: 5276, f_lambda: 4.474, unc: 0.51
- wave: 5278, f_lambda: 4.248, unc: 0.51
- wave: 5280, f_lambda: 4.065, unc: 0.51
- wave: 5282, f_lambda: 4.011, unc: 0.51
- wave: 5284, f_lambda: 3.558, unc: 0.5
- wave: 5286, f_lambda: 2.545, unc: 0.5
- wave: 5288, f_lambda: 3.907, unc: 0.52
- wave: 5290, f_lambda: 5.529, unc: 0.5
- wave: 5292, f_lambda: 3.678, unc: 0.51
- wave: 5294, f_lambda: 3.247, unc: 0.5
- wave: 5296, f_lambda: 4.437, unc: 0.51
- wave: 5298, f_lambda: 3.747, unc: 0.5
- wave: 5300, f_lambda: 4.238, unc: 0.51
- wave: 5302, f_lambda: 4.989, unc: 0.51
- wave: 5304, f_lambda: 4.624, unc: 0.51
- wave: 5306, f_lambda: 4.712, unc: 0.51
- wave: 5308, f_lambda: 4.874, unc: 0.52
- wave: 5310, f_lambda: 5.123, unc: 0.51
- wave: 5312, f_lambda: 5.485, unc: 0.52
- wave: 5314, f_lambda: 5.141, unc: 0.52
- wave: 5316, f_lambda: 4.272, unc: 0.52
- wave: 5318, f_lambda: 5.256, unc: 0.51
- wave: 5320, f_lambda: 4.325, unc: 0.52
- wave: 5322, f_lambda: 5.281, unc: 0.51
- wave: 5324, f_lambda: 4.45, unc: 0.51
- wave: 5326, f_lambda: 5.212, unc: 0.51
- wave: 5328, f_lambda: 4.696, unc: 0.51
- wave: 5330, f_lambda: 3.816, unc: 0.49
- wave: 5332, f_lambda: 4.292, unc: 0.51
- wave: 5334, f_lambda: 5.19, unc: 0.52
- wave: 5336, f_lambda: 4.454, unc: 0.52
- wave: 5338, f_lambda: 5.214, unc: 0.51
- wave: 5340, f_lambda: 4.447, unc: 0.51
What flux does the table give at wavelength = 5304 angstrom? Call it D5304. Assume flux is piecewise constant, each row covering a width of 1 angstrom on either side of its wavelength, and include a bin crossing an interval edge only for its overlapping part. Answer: 4.624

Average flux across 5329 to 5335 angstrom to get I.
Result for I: 4.43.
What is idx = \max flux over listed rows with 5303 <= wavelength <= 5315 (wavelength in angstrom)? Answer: 5.485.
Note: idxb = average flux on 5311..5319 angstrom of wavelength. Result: 5.04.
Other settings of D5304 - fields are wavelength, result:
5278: 4.248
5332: 4.292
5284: 3.558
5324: 4.45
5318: 5.256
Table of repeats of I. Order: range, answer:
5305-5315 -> 5.07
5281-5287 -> 3.37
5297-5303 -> 4.32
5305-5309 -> 4.79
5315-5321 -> 4.62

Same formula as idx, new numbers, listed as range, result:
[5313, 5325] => 5.281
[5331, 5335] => 5.19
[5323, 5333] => 5.212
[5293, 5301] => 4.437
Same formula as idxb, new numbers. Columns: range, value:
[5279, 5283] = 4.04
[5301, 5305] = 4.81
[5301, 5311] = 4.86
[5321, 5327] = 4.98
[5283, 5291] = 3.88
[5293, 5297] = 3.84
